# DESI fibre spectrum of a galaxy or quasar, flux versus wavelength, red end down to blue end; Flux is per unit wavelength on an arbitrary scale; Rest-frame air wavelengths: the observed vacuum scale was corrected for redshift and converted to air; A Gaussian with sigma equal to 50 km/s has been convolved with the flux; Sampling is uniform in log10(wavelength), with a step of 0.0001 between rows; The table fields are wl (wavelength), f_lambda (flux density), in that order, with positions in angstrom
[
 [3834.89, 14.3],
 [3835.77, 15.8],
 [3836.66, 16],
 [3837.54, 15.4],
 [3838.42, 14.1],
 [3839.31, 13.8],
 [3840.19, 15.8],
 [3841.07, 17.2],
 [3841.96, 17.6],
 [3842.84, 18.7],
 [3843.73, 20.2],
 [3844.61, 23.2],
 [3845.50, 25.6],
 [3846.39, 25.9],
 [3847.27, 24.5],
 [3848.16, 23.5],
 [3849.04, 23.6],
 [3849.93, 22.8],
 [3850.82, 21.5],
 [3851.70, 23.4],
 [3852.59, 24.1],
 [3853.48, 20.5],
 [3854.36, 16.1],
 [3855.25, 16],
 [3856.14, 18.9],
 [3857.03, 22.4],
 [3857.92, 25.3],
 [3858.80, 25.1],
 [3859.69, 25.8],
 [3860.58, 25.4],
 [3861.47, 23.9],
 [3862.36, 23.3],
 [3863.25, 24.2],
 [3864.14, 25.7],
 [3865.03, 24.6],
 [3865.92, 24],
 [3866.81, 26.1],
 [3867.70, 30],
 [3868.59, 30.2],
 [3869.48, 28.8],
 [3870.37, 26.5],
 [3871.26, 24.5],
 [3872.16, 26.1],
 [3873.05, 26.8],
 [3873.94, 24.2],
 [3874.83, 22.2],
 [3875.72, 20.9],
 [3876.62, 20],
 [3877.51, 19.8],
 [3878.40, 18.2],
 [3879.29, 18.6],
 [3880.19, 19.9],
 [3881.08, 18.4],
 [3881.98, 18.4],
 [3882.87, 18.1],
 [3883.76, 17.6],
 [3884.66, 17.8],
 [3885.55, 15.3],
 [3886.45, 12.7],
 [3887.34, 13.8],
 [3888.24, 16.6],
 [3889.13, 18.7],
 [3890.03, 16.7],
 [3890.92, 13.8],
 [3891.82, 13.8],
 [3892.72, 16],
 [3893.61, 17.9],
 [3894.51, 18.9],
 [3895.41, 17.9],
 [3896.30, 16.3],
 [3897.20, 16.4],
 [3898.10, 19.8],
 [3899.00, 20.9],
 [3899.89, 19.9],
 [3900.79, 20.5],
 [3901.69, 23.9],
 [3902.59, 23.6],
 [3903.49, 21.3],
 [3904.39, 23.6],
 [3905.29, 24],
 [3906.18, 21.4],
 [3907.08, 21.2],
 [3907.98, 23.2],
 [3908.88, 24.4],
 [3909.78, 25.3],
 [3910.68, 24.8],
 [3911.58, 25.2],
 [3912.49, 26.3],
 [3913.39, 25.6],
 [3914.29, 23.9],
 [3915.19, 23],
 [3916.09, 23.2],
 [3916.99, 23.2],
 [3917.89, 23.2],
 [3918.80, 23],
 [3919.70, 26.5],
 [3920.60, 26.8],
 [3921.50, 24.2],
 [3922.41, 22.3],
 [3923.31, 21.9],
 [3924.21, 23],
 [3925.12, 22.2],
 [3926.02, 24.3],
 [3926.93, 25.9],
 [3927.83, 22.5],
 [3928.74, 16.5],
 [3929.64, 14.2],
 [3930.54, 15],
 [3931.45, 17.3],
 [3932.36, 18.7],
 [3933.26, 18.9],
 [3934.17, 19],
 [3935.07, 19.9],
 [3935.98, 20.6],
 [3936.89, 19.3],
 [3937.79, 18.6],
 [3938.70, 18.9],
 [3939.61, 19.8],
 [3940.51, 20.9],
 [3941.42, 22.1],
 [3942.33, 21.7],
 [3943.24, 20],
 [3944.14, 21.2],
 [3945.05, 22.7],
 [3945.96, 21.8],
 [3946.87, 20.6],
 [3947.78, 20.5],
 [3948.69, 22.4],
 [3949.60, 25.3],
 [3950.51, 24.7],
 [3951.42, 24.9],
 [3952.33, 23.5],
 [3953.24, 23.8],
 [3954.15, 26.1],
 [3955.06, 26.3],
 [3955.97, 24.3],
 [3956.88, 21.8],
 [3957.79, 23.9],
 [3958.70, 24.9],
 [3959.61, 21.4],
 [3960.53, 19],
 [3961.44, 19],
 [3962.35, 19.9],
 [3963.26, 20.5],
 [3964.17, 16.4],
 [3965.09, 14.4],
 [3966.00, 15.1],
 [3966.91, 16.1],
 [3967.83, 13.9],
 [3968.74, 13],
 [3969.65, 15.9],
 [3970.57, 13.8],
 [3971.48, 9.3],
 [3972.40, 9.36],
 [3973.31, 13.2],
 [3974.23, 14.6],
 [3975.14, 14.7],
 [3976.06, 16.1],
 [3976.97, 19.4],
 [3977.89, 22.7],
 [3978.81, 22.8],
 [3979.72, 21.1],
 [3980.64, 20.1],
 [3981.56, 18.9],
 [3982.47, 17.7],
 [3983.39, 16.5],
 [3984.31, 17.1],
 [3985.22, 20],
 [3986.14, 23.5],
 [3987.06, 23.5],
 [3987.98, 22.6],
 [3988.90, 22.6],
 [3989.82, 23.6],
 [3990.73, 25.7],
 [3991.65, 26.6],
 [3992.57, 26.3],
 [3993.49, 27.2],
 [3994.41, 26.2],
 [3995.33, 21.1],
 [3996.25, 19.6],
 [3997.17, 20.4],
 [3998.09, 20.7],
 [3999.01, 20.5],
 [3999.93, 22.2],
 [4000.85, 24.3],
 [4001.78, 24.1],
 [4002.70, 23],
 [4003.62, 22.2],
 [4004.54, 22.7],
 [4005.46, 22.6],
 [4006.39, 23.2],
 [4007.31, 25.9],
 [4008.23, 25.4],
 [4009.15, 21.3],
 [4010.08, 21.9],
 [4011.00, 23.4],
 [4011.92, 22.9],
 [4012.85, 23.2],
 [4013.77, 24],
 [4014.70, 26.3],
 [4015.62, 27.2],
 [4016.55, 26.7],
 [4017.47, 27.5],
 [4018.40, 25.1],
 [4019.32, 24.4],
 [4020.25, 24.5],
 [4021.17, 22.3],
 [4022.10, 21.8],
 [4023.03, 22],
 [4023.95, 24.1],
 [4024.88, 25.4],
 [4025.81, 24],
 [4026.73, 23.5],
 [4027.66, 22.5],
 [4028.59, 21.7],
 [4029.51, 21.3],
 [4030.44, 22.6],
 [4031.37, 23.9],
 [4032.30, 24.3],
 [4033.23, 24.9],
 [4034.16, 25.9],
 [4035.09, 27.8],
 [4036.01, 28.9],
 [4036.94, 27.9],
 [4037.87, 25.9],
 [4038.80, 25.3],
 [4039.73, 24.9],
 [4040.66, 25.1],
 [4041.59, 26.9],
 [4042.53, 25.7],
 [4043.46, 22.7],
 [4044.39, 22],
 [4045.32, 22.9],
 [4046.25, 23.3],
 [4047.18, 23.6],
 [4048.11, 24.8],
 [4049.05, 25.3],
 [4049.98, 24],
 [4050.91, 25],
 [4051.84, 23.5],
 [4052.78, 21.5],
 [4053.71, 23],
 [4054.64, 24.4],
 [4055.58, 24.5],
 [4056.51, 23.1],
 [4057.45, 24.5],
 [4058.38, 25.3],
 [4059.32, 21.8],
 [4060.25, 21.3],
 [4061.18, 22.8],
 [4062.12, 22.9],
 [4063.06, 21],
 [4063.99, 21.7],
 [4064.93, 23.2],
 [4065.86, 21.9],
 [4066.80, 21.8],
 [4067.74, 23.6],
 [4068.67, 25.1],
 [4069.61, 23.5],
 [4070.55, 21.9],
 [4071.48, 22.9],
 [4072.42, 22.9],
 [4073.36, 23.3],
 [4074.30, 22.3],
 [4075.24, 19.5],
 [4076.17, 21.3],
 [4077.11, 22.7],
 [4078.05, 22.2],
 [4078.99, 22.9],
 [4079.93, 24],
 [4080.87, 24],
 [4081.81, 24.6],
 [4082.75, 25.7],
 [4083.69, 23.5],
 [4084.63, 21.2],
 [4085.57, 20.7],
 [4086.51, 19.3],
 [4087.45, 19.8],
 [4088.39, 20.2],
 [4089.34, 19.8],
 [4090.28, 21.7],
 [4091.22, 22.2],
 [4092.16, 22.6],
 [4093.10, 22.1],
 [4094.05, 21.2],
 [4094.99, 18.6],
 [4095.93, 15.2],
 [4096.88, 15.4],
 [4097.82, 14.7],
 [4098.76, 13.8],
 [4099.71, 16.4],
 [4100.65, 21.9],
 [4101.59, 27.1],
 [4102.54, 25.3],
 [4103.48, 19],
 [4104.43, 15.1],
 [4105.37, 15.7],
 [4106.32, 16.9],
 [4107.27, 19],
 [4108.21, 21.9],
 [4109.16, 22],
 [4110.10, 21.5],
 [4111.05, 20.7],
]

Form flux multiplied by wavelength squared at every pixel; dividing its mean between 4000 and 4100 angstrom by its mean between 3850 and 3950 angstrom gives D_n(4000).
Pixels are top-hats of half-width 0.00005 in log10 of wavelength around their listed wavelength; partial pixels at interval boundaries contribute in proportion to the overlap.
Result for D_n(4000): 1.16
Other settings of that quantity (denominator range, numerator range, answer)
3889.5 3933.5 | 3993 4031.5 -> 1.16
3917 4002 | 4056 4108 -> 1.10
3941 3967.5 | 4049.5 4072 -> 1.13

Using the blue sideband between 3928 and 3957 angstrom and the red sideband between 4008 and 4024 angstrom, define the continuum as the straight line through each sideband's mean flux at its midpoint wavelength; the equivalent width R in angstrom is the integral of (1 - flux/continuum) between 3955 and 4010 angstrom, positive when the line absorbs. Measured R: 5.8 angstrom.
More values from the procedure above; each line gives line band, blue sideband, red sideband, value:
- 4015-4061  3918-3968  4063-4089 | -4.7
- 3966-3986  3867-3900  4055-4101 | 4.0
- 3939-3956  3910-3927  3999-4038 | 1.0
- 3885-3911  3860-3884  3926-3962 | 3.6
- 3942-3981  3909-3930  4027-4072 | 6.6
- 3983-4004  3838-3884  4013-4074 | 0.8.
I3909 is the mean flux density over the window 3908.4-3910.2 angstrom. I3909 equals 24.8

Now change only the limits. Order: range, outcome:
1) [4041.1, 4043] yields 26.2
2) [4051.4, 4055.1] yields 23.1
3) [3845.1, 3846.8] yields 25.7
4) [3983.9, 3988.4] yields 21.4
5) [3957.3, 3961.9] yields 21.6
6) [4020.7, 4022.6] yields 22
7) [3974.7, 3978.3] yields 18.2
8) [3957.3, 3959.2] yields 24.3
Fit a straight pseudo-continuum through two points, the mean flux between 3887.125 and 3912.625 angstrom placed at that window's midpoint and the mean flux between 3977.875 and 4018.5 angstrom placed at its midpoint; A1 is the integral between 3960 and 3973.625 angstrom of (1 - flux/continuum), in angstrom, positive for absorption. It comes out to 4.2 angstrom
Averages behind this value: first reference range 20.2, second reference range 22.9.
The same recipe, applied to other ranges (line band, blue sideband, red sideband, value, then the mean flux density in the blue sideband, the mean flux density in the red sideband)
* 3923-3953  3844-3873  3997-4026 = 3.7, 24.1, 23.6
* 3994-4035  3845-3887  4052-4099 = -2.8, 22.5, 21.8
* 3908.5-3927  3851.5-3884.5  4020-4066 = -0.9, 22.8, 23.9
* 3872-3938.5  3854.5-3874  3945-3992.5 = 6.6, 24.8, 20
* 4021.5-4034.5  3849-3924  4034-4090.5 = -0.2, 21.8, 23.3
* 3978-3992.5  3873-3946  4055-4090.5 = -0.1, 20.5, 22.5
